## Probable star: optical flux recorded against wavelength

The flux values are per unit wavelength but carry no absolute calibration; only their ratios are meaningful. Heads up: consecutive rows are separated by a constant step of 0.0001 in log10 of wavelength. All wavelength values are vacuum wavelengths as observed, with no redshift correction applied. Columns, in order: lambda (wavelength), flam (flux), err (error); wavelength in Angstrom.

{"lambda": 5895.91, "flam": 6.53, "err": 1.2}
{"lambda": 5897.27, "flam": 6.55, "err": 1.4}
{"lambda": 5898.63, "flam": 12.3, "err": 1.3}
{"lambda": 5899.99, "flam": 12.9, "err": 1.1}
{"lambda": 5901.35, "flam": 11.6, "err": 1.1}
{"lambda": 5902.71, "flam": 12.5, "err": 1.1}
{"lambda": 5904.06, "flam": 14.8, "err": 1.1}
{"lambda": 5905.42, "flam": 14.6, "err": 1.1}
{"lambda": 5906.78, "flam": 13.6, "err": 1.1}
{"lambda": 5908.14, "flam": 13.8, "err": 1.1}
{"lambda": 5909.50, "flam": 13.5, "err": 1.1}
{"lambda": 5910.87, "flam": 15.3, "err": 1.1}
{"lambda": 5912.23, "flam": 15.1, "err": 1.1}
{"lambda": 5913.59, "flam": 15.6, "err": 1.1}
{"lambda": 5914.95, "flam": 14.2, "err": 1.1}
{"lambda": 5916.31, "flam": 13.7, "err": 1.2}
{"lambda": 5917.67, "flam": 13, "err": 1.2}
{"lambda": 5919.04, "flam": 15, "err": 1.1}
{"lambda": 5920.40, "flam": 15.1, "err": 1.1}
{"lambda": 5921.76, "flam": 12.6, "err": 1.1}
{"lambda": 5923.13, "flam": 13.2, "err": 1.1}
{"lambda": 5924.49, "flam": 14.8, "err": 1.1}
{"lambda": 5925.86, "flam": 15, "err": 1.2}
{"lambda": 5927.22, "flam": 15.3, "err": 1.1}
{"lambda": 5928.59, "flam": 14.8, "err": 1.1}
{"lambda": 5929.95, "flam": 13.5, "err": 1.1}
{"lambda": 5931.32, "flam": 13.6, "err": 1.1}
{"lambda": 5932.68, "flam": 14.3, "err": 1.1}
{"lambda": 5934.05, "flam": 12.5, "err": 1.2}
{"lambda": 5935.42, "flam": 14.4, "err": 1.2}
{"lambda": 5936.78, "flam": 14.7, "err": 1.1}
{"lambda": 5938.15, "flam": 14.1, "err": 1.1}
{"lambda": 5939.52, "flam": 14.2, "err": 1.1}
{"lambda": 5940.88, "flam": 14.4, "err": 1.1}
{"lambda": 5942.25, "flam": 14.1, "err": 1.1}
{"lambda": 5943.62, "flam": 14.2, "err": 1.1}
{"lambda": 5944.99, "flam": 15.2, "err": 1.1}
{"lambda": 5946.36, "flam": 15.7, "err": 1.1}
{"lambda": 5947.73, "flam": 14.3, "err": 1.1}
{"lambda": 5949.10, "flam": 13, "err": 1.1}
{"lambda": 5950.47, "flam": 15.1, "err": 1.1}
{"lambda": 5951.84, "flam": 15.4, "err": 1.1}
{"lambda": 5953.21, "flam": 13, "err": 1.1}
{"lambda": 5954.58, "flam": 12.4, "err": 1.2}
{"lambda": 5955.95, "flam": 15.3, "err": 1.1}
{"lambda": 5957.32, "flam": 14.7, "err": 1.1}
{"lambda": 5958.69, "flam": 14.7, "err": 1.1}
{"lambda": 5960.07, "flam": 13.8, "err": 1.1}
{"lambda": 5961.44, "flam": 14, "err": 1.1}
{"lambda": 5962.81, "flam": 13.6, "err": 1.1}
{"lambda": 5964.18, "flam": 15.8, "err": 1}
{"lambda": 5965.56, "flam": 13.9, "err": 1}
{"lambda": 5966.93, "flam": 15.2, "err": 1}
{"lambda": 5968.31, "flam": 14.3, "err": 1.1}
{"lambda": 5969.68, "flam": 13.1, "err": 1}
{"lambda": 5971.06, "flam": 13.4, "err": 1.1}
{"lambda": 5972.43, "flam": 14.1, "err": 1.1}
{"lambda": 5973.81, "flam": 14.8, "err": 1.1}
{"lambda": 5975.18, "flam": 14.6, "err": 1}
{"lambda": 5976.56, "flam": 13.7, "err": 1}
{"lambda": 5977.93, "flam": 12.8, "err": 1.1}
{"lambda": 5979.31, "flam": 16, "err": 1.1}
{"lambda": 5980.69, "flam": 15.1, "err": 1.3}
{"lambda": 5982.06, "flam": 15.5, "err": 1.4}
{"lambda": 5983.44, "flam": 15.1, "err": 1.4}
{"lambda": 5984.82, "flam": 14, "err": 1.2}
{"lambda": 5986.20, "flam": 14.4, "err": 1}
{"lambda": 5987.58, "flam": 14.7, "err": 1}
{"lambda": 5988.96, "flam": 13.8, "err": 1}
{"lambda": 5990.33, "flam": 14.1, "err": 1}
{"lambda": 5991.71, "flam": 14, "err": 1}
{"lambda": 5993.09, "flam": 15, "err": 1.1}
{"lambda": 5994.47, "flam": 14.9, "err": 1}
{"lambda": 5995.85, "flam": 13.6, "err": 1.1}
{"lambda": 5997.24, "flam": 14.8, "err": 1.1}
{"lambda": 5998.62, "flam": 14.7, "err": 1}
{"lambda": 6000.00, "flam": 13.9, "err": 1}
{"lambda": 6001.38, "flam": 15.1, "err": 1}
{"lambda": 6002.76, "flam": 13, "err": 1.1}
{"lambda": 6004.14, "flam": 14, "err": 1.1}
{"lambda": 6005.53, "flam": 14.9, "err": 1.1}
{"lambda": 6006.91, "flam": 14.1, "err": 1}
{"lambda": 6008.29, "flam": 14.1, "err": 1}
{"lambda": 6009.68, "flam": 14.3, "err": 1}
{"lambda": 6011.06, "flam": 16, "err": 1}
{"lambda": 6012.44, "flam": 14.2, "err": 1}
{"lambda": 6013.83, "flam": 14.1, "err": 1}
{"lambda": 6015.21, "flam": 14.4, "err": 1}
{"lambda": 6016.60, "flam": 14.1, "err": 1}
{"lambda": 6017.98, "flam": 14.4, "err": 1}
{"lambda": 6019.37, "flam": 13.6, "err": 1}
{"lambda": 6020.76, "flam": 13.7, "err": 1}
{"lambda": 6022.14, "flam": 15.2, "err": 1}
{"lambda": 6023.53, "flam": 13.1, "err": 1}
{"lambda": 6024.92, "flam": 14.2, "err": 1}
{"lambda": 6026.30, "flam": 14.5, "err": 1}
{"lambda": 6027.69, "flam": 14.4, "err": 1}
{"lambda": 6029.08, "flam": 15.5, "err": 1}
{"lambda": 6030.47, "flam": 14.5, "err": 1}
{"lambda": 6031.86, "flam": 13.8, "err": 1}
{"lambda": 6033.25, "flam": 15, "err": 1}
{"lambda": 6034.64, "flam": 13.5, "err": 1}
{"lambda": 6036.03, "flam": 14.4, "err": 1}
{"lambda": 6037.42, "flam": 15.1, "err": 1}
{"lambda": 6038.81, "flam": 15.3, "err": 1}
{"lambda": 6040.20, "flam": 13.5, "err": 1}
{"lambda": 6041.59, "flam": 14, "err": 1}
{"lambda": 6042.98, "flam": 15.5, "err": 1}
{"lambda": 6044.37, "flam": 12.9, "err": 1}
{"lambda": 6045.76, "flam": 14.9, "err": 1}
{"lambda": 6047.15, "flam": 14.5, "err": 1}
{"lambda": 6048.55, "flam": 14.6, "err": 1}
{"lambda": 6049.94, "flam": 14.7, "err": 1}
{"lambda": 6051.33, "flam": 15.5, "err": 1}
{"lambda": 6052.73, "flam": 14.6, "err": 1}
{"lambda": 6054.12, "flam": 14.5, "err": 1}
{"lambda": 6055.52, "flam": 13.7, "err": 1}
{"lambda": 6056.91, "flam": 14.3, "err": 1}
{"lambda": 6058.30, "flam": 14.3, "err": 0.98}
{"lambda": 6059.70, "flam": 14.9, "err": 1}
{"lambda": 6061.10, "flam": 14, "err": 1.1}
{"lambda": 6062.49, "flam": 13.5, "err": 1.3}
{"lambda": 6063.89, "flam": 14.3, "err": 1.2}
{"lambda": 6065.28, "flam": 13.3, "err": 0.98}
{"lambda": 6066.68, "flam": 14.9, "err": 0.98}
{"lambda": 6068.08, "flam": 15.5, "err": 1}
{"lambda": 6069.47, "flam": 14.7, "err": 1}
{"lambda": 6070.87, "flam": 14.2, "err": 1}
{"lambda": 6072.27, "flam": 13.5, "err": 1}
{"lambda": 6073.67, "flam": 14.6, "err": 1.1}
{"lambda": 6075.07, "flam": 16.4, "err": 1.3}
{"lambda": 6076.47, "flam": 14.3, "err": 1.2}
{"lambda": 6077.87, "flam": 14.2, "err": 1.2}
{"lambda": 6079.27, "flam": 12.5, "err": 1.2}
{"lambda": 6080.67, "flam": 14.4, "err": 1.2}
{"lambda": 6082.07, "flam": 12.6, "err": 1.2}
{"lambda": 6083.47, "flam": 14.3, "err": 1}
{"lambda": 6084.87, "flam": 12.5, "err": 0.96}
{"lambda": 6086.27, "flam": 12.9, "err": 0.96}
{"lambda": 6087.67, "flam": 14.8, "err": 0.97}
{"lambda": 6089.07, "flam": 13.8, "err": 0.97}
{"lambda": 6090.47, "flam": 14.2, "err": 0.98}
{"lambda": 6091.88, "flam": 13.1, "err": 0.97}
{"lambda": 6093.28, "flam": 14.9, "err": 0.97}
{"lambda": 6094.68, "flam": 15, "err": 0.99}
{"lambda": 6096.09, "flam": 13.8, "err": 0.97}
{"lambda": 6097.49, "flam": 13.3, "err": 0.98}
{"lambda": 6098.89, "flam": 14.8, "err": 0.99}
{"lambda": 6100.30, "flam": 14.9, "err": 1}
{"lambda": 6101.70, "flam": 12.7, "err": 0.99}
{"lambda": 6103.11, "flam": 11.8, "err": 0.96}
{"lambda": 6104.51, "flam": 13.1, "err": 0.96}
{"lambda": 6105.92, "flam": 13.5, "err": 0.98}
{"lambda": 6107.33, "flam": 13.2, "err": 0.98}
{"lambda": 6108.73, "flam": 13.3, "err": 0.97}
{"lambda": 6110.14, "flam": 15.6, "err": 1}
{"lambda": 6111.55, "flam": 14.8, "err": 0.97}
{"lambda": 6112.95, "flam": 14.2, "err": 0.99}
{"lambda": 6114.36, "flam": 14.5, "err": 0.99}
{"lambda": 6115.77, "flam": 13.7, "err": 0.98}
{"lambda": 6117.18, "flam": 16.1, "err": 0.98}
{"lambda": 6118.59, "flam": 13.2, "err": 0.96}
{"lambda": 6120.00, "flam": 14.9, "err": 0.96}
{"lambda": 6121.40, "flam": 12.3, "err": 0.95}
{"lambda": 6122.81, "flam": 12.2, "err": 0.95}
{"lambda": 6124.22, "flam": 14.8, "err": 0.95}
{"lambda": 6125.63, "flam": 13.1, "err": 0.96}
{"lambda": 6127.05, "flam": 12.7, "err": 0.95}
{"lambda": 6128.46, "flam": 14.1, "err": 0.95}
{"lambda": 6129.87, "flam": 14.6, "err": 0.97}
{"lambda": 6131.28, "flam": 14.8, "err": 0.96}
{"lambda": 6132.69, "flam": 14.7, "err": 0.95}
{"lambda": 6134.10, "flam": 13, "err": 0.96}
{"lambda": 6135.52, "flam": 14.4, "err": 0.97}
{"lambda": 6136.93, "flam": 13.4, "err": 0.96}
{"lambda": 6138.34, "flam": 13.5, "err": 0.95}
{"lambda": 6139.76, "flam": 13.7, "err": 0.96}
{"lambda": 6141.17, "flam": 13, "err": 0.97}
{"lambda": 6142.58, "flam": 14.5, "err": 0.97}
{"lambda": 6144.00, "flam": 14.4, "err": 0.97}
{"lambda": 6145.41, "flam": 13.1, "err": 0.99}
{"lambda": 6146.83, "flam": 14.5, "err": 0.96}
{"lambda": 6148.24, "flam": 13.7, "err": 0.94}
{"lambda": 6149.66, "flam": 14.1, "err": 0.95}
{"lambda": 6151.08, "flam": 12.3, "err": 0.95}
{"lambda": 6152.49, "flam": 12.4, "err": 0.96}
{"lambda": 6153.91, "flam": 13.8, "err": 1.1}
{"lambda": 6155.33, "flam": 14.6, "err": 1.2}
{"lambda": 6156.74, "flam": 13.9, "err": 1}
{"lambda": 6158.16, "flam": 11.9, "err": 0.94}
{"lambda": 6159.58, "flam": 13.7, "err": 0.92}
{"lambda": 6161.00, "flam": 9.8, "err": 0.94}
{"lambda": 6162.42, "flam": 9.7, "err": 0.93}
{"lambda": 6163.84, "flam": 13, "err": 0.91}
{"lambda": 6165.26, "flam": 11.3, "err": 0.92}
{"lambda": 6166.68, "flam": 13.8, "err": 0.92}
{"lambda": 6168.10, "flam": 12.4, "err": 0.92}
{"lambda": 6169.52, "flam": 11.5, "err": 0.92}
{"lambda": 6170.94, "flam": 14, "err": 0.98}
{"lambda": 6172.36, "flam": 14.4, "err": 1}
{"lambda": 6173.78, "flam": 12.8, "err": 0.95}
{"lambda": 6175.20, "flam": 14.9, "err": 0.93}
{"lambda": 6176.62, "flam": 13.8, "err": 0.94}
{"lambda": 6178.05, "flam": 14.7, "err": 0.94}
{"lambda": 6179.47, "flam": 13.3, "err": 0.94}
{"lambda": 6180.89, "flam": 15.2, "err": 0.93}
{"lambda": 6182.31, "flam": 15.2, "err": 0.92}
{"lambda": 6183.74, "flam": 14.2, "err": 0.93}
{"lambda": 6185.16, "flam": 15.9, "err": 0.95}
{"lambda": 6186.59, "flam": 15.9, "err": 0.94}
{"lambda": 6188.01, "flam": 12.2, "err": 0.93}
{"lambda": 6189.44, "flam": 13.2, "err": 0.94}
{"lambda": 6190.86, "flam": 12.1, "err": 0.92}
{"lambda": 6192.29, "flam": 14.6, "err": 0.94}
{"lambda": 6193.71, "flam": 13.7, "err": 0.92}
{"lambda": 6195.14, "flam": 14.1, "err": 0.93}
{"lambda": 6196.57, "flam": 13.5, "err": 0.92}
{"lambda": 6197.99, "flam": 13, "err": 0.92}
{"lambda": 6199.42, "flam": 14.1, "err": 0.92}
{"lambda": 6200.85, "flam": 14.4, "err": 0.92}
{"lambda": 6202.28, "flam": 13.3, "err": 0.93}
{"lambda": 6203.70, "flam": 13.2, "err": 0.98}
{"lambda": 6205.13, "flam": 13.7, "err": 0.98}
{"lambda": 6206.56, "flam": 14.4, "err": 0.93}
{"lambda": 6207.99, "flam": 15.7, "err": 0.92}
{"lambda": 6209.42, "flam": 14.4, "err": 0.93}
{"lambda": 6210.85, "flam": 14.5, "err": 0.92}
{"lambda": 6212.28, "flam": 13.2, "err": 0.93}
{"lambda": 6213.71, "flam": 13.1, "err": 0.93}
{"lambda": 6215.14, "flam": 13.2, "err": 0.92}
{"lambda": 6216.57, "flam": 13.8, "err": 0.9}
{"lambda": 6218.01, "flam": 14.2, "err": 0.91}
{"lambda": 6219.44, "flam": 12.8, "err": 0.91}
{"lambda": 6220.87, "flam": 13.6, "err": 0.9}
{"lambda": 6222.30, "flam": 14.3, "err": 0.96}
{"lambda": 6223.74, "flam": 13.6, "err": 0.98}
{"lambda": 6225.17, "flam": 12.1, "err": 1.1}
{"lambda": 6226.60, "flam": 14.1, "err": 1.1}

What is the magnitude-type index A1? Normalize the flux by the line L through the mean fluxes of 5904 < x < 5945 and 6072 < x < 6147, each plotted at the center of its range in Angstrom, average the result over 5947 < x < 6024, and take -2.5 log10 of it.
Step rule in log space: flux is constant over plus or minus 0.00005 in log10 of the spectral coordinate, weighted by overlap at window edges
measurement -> -0.01 mag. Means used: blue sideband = 14.2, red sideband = 13.9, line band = 14.3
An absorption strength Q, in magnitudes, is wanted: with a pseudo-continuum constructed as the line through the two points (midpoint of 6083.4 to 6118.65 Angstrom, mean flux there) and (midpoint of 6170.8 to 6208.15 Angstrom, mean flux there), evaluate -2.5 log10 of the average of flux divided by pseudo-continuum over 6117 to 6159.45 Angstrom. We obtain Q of 0.02 mag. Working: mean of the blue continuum 13.9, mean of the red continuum 14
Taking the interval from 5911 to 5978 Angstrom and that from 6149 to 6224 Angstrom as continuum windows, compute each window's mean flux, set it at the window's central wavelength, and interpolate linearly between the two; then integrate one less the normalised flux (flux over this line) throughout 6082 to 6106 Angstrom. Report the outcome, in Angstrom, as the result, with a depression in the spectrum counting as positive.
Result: 0.2 Angstrom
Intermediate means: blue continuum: 14.3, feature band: 13.7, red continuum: 13.6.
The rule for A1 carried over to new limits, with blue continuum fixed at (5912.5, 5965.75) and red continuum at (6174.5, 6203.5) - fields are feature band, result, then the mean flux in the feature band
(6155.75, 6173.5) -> 0.129 mag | 12.5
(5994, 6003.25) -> -0.006 mag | 14.3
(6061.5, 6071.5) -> -0.014 mag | 14.3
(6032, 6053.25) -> -0.025 mag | 14.5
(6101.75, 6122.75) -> 0.026 mag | 13.8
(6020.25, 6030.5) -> -0.015 mag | 14.4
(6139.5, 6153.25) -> 0.041 mag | 13.6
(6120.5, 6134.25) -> 0.033 mag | 13.7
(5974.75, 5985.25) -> -0.028 mag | 14.6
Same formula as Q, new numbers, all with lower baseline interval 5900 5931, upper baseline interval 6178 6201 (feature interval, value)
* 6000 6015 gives -0.02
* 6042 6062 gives -0.03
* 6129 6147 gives 0.01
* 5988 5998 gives -0.02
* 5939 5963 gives -0.02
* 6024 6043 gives -0.03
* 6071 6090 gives 0.01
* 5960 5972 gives 0.00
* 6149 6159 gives 0.06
